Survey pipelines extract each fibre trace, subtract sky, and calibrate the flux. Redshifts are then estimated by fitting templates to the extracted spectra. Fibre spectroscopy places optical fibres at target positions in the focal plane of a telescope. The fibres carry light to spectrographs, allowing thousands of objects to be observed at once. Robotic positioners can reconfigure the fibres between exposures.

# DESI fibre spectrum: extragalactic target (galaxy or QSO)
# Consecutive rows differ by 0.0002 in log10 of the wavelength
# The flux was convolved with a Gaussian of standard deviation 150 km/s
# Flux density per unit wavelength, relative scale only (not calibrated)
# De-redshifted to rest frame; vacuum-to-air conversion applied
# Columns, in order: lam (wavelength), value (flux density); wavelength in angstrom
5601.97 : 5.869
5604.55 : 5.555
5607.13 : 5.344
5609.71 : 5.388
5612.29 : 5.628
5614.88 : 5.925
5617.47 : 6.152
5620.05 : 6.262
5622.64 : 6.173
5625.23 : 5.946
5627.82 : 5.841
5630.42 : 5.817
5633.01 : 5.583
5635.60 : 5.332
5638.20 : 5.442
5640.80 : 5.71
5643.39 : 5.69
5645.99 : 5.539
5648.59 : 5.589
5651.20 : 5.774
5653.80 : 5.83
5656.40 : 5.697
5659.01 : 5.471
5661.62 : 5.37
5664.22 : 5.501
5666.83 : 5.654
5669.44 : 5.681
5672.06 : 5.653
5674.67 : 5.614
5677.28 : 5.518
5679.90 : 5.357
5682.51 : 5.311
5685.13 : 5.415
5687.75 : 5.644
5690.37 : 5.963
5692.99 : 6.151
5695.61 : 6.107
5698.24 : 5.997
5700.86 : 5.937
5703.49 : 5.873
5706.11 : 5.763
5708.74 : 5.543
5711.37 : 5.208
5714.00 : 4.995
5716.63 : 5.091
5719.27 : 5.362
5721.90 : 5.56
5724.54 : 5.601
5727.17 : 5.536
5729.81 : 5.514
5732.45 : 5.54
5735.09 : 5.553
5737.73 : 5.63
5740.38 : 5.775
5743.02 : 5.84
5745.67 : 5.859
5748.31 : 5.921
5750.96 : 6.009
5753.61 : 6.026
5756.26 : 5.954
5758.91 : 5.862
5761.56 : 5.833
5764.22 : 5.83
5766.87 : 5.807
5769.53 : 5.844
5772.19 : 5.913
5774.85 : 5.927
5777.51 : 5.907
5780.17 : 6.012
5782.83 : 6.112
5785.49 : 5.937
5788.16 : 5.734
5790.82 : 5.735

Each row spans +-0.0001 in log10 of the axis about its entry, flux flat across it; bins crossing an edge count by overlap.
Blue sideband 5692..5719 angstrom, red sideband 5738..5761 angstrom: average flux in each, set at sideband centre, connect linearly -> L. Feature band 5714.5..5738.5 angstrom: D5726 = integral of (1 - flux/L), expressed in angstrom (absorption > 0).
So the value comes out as 1.24 angstrom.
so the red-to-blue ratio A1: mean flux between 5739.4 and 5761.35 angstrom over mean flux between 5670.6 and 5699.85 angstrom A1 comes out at 1.04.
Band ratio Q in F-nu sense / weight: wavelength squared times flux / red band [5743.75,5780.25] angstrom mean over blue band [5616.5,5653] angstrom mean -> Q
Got 1.07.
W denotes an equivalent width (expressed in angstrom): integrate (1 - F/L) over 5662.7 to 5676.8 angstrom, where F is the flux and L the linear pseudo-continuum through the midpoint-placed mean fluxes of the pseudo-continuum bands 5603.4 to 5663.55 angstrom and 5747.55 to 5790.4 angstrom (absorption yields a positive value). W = 0.4 angstrom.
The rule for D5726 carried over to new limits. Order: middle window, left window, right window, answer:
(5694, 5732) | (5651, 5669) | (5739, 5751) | 1.2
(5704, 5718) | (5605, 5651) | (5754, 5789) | 1.1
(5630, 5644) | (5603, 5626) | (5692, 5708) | 0.7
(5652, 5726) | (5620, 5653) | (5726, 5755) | 1.7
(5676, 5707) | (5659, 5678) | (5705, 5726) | -1.6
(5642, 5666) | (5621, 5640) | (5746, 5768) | 0.7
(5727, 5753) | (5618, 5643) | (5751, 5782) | 0.7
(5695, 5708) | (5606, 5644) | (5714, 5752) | -0.6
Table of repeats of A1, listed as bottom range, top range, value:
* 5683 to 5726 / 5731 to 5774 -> 1.03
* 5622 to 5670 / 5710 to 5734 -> 0.95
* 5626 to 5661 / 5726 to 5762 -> 1.02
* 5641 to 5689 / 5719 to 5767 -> 1.03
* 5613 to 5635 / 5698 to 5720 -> 0.93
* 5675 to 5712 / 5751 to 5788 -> 1.04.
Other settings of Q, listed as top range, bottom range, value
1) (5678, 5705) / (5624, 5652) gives 1.04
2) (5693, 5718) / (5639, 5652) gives 1.02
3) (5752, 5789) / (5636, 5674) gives 1.10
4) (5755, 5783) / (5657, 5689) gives 1.11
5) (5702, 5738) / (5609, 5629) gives 0.96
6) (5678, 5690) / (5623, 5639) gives 0.98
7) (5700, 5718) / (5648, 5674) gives 0.99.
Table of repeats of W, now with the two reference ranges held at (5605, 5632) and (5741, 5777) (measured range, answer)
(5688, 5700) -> -0.3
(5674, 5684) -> 0.7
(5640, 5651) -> 0.4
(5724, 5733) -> 0.5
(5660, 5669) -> 0.5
